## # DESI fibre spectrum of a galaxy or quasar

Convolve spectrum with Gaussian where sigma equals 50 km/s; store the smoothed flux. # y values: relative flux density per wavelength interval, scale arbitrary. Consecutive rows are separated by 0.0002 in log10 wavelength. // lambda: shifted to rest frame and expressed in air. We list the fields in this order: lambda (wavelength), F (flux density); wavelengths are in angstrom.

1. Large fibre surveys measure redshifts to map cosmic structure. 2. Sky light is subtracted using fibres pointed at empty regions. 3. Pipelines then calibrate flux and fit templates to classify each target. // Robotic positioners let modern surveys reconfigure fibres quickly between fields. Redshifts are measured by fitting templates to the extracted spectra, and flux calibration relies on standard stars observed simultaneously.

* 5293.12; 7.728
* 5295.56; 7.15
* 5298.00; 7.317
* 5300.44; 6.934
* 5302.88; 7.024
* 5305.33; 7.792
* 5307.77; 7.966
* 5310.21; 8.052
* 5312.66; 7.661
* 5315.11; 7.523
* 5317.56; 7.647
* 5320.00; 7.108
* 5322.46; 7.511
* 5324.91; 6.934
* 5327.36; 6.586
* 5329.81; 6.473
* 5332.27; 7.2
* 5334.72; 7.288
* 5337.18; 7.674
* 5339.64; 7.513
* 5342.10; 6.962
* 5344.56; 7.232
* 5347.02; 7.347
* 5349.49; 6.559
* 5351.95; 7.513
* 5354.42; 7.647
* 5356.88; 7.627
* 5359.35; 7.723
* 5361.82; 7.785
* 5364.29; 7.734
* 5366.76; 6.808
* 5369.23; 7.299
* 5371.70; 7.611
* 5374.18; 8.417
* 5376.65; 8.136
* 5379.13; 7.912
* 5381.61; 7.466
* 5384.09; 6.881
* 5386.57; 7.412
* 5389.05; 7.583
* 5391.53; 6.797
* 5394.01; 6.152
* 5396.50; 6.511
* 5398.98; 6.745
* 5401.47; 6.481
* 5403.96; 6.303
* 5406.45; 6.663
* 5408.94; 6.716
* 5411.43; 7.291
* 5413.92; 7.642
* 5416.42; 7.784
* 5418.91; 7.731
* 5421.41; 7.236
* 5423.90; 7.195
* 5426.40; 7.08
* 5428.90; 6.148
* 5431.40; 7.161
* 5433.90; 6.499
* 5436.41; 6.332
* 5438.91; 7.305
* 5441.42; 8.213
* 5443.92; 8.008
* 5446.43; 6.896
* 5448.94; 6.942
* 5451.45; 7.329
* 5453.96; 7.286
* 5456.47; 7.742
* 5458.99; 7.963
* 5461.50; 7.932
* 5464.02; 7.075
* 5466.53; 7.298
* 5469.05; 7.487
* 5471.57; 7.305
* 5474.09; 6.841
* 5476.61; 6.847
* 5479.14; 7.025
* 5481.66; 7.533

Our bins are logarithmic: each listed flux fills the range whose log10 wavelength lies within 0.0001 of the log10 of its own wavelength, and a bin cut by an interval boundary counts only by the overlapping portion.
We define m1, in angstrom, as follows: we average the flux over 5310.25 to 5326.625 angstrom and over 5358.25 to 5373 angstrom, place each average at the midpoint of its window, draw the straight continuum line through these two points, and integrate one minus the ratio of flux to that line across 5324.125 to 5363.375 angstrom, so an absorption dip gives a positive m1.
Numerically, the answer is 1.04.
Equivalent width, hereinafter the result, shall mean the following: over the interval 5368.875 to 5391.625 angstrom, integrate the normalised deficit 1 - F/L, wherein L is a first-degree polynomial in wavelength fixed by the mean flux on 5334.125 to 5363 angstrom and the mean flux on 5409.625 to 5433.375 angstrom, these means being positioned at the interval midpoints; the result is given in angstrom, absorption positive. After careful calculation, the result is -0.9 angstrom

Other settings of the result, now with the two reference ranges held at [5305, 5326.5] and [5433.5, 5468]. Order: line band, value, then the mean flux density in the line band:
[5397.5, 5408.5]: 1.29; 6.56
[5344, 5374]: 0.18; 7.45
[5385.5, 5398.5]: 1.00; 6.88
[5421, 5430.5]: 0.65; 6.9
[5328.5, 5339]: 0.49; 7.17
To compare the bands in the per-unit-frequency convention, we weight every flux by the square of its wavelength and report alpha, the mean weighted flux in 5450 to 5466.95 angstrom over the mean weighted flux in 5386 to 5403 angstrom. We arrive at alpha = 1.14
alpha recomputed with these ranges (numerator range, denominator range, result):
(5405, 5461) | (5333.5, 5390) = 0.99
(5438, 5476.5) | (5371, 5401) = 1.05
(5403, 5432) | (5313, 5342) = 1.01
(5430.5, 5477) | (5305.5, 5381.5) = 1.02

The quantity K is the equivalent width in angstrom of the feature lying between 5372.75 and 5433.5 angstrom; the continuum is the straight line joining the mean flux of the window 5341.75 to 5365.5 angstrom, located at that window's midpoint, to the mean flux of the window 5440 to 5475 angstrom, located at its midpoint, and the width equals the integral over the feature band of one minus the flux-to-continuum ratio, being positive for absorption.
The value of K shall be 2.5 angstrom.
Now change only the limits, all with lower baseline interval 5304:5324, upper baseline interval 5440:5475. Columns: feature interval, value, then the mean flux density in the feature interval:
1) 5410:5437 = 1.4 angstrom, 7.12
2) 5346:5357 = 0.4 angstrom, 7.31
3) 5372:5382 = -0.6 angstrom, 7.99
